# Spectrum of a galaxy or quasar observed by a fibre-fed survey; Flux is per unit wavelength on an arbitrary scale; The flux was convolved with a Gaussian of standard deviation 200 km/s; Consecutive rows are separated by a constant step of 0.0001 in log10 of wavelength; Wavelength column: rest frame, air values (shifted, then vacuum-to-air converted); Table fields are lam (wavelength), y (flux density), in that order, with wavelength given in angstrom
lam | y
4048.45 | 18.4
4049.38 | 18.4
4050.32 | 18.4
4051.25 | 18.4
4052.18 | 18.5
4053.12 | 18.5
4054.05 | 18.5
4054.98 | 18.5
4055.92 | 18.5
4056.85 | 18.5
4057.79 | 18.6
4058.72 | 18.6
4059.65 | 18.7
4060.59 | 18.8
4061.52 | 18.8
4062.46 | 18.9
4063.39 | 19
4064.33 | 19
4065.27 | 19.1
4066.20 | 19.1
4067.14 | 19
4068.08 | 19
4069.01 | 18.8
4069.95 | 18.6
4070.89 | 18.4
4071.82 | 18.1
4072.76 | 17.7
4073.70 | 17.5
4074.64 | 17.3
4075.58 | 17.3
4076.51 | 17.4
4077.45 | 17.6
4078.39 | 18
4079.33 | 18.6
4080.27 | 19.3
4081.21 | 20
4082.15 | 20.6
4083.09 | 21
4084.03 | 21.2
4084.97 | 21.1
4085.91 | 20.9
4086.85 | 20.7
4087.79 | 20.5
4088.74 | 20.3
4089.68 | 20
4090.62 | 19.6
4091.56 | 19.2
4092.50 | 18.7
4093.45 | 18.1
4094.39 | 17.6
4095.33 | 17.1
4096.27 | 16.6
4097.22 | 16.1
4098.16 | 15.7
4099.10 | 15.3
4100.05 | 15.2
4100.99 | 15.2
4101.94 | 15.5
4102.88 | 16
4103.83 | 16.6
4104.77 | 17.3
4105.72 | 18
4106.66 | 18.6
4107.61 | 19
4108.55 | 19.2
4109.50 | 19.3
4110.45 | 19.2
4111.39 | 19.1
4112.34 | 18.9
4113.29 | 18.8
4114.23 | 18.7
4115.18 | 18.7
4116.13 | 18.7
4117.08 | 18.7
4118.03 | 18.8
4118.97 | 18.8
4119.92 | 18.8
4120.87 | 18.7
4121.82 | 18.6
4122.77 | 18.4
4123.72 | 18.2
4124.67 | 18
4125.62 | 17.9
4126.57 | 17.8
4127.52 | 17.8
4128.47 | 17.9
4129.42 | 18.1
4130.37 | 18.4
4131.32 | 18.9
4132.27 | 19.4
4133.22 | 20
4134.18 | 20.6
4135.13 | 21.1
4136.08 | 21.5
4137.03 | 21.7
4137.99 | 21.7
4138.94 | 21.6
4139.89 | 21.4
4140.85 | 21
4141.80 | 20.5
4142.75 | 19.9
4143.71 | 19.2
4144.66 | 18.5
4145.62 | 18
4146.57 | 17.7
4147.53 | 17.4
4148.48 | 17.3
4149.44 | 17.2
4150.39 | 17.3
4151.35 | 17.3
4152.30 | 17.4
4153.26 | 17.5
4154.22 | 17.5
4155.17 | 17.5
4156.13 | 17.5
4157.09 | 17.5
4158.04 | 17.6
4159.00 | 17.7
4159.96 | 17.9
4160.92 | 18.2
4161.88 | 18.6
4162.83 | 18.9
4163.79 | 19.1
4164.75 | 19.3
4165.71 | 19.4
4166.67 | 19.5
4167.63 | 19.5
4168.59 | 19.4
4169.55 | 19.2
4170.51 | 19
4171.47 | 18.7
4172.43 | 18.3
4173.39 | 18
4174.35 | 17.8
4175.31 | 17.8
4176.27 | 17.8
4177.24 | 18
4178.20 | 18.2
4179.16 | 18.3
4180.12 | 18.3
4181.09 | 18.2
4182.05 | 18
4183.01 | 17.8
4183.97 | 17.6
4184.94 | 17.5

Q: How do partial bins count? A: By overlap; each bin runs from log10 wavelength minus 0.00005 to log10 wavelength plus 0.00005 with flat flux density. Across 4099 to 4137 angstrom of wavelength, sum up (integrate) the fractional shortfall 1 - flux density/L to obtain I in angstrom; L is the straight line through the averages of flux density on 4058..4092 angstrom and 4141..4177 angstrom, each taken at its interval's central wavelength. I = 0.6 angstrom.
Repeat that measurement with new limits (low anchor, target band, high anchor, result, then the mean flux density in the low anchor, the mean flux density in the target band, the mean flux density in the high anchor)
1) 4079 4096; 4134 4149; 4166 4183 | -0.79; 19.7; 19.9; 18.5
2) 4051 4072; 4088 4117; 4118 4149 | 1.65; 18.7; 17.9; 19.2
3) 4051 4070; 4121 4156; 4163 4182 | -0.43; 18.7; 18.9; 18.6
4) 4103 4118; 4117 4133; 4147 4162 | -0.21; 18.5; 18.5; 17.6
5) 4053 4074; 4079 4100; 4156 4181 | -0.39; 18.6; 18.9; 18.4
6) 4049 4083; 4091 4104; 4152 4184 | 1.29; 18.6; 16.7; 18.3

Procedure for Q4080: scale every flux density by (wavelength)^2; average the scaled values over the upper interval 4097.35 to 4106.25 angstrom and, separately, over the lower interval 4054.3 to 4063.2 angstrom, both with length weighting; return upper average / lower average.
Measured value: 0.9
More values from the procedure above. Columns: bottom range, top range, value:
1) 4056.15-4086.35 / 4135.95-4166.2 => 1.03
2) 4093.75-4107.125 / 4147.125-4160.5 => 1.09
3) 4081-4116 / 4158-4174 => 1.05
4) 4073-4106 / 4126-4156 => 1.07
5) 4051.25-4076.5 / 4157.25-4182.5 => 1.05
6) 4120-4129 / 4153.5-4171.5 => 1.04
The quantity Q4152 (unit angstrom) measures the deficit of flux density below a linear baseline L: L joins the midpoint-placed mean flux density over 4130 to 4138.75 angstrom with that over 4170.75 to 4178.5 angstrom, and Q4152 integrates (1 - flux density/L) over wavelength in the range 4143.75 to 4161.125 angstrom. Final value 1.6 angstrom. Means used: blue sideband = 20.4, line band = 17.6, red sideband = 18.1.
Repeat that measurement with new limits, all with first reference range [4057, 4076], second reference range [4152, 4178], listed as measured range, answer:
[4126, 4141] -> -1.24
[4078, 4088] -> -0.92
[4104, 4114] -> -0.13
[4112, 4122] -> -0.18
